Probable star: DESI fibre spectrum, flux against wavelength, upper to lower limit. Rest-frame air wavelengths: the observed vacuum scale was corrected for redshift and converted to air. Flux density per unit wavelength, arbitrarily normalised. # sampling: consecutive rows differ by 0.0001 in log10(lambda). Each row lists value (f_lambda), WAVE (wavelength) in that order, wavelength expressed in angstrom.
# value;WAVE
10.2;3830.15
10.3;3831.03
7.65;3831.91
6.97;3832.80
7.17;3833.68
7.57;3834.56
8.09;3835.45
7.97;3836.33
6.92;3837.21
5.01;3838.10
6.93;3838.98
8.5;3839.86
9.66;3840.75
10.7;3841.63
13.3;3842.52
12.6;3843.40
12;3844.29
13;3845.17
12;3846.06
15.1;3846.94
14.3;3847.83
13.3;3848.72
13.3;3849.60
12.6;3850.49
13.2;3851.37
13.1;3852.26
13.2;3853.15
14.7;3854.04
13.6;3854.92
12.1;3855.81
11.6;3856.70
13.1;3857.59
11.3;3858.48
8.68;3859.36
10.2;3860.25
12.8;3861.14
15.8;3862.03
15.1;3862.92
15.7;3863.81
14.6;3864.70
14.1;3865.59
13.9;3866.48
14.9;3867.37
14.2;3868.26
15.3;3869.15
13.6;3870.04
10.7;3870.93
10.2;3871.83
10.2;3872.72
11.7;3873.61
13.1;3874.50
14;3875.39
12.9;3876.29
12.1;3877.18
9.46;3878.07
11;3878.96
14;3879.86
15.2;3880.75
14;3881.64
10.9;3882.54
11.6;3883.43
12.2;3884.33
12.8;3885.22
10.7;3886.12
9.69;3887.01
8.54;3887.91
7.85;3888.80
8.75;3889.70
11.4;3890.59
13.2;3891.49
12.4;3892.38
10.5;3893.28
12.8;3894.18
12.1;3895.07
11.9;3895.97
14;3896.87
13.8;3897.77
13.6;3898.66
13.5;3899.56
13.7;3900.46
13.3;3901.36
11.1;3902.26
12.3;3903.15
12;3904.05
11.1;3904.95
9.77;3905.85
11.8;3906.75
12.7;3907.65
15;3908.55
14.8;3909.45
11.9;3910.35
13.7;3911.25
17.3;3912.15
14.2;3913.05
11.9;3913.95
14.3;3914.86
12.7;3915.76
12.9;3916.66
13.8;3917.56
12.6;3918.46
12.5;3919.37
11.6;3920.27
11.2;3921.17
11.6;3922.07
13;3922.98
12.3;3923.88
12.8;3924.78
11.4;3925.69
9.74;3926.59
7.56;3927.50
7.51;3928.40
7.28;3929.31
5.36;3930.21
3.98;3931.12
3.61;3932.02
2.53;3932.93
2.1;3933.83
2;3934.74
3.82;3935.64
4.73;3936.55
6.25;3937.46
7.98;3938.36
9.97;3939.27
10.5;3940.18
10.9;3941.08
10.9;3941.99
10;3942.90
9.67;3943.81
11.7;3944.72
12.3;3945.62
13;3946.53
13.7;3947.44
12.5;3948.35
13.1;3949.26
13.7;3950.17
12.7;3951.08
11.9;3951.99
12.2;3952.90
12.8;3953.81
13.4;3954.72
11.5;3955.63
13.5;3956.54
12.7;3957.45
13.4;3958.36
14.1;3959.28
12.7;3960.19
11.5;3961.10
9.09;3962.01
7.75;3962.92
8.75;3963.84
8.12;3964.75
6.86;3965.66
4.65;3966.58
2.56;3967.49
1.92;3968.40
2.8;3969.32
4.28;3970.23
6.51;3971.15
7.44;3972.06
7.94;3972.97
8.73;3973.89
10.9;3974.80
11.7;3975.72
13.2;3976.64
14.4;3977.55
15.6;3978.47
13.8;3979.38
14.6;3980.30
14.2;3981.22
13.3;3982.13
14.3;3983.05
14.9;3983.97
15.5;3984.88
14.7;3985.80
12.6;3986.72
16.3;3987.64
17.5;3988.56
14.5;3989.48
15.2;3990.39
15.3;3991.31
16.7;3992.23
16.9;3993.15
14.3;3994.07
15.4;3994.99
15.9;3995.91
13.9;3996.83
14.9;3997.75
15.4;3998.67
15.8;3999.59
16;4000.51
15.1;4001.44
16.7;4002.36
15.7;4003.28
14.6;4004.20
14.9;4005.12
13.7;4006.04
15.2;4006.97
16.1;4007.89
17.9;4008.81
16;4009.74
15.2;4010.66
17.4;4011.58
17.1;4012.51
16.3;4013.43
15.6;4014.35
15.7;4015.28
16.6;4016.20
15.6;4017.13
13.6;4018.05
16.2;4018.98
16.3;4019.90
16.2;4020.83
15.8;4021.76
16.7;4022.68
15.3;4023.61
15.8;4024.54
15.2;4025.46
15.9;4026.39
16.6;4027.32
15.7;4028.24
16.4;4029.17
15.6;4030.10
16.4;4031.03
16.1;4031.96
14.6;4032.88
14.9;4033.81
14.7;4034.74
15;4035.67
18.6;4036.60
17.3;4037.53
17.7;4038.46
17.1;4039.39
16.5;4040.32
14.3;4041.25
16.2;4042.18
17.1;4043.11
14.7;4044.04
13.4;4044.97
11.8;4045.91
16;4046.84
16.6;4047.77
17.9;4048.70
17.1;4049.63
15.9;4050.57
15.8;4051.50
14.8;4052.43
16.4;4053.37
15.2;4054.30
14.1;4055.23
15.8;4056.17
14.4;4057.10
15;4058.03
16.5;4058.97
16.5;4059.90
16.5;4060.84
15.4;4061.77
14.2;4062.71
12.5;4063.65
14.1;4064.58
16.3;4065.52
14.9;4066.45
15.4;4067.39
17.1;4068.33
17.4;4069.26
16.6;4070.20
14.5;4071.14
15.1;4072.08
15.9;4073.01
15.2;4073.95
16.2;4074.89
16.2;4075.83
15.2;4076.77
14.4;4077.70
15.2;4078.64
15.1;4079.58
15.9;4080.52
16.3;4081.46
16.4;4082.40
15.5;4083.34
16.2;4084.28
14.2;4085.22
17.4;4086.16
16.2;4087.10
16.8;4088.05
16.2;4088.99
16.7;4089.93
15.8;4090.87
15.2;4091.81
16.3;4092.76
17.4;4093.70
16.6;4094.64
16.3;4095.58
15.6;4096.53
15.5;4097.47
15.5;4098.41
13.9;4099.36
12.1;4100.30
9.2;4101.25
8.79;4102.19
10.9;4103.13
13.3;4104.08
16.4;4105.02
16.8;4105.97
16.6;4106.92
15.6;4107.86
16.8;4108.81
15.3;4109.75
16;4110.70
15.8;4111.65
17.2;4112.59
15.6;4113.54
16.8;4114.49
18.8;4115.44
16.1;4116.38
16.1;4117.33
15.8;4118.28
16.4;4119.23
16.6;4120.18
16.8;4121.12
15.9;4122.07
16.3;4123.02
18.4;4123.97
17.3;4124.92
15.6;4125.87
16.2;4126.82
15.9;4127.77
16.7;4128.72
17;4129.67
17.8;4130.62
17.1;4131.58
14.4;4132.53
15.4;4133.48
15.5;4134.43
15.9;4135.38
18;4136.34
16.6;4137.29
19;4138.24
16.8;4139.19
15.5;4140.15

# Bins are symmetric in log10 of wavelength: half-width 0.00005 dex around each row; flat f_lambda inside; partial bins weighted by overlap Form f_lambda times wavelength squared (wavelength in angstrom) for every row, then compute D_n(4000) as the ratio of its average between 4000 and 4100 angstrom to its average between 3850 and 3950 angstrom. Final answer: 1.5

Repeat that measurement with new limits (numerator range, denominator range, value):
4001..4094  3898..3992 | 1.50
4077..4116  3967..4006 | 1.25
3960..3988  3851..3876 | 0.84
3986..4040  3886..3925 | 1.35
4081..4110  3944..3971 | 1.59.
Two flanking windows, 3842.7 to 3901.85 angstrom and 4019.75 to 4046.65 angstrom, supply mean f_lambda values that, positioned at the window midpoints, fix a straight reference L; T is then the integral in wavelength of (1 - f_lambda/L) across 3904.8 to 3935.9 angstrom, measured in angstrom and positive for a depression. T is 7.2 angstrom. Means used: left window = 12.6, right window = 15.8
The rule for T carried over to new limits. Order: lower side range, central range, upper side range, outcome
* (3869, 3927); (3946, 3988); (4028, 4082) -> 7.8 angstrom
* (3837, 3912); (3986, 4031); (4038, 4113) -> -4.1 angstrom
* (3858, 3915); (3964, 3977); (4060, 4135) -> 6.4 angstrom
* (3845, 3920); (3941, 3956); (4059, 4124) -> 1.6 angstrom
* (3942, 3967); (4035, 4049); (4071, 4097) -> -1.5 angstrom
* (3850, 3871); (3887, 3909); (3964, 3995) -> 1.5 angstrom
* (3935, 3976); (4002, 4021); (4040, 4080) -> -4.5 angstrom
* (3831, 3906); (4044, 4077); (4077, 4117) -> -1.3 angstrom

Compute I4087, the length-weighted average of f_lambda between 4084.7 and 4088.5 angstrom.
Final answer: 16.1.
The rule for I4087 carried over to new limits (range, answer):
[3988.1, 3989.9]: 16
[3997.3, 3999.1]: 15.2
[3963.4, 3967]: 7.11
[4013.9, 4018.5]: 15.4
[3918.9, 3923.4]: 12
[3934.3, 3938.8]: 4.96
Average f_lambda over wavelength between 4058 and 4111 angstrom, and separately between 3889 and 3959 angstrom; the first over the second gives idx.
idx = 1.4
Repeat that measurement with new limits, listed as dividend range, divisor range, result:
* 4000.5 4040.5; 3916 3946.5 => 1.76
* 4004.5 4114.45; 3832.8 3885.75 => 1.30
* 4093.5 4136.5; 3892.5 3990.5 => 1.42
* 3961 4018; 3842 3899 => 1.05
